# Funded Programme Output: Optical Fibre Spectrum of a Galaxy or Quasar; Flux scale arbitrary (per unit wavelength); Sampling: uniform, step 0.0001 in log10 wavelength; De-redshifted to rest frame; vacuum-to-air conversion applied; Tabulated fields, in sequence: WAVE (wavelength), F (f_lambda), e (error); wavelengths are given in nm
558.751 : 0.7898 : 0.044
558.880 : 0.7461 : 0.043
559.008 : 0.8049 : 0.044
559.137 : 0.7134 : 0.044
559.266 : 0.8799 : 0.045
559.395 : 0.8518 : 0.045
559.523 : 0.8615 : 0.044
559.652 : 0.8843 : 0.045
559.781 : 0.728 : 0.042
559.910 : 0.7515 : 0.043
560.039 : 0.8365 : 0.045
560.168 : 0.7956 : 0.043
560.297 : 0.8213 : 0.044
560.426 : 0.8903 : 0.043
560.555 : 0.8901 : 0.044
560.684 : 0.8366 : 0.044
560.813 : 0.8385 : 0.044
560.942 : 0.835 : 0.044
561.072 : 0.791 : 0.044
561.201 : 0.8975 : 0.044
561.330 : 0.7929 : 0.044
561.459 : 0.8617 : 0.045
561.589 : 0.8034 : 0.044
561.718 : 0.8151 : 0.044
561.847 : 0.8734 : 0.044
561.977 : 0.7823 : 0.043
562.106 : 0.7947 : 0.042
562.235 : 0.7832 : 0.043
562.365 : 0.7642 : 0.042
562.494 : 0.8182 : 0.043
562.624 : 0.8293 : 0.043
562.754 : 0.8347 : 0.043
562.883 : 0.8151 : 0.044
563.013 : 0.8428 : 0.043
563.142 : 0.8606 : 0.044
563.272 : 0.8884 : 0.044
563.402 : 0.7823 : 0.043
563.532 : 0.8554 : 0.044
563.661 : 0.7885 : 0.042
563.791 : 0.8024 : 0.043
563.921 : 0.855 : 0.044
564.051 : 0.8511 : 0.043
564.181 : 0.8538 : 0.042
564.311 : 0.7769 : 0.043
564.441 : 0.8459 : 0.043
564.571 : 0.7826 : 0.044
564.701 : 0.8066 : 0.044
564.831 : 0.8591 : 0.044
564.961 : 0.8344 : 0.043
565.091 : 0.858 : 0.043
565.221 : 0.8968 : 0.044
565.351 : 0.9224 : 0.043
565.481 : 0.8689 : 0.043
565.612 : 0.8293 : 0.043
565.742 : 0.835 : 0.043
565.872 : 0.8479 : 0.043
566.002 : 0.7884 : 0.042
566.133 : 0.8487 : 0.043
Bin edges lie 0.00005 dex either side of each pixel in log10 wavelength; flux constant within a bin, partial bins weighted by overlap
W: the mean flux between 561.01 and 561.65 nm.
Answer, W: 0.83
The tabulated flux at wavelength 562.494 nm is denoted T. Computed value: 0.8182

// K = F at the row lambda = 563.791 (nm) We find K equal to 0.8024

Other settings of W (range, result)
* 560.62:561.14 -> 0.825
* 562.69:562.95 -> 0.826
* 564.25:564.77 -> 0.804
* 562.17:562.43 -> 0.775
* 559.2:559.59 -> 0.864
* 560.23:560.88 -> 0.856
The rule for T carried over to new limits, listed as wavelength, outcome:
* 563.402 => 0.7823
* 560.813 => 0.8385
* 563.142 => 0.8606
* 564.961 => 0.8344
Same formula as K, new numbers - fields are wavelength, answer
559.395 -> 0.8518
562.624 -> 0.8293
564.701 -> 0.8066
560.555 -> 0.8901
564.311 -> 0.7769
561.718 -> 0.8151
